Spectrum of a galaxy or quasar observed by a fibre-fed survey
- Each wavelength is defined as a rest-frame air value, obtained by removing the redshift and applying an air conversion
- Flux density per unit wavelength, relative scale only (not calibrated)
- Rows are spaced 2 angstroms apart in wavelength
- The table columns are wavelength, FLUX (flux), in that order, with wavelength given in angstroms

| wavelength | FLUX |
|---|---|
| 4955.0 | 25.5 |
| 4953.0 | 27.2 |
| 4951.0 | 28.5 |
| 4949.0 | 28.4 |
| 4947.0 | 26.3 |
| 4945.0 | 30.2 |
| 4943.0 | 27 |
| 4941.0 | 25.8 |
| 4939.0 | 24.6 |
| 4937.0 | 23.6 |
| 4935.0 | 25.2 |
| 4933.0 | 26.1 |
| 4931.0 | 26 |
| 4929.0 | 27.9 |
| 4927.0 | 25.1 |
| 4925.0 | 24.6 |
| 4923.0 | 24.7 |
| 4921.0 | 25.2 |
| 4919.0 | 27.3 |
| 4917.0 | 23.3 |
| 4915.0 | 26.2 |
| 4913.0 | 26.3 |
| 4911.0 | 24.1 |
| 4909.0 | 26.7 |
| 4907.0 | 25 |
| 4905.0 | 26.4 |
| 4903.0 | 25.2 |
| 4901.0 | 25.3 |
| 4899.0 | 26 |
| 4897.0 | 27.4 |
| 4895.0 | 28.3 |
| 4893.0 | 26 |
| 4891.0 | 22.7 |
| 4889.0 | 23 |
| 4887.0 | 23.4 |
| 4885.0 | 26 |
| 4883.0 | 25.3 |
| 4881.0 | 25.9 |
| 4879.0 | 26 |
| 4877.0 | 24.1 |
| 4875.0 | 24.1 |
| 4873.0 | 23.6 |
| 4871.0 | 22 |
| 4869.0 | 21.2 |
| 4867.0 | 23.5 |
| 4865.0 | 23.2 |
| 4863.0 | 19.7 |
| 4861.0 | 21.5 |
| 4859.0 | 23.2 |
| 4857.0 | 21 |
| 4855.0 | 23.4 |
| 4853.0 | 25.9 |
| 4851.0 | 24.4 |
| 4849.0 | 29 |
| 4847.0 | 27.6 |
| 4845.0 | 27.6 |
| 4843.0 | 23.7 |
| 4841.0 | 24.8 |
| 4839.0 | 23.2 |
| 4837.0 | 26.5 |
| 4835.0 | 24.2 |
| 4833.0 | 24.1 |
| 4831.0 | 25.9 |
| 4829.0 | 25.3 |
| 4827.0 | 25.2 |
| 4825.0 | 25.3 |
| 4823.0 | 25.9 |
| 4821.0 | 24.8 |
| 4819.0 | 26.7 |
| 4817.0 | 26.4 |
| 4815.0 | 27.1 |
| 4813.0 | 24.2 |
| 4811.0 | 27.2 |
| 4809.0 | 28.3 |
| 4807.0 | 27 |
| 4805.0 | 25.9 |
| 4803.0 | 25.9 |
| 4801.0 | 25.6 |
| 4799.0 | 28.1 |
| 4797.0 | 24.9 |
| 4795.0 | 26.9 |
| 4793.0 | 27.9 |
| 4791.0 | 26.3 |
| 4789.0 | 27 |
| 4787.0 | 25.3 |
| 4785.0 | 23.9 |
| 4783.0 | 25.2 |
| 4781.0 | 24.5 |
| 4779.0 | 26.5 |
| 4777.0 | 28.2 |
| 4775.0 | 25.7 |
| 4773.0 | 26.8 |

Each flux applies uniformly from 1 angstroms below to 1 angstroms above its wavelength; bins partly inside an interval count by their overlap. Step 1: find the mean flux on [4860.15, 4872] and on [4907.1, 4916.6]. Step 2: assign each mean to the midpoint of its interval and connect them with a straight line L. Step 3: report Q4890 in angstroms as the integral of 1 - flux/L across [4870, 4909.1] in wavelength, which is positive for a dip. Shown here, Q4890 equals -2.2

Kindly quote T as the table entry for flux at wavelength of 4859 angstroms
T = 23.2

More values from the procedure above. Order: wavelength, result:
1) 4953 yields 27.2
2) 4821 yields 24.8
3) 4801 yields 25.6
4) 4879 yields 26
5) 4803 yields 25.9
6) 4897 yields 27.4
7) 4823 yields 25.9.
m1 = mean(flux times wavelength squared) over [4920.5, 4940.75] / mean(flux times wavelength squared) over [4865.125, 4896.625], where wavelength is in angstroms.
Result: 1.1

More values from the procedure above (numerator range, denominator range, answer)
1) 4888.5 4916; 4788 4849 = 1.02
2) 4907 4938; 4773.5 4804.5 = 1.03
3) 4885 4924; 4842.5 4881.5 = 1.08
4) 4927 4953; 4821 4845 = 1.11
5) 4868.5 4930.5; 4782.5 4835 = 1.00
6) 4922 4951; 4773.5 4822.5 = 1.06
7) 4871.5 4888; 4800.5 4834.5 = 0.98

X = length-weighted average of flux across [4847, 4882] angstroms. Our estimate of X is 23.7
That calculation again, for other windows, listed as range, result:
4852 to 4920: 24.5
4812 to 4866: 24.8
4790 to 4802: 26.6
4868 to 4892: 23.9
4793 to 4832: 26.2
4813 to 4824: 26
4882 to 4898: 25.3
